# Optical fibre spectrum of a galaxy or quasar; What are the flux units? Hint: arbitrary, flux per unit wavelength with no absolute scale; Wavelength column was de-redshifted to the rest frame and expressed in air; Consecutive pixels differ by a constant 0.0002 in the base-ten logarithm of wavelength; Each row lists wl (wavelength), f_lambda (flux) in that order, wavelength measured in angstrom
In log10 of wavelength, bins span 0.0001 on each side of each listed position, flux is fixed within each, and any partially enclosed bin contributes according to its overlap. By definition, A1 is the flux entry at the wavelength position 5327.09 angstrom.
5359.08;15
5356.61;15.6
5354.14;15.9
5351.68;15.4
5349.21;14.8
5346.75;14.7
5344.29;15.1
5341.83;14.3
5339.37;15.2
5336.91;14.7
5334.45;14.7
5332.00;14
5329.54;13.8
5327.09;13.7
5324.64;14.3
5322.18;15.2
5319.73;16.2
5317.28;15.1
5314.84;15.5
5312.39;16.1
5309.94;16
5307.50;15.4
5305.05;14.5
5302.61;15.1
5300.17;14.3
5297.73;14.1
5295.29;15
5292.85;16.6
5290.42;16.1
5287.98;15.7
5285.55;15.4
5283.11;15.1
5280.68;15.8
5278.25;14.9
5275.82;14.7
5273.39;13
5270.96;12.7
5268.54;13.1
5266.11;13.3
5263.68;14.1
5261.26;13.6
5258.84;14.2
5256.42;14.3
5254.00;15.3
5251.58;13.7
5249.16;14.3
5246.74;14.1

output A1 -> 13.7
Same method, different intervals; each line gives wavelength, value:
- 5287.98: 15.7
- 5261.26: 13.6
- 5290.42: 16.1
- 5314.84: 15.5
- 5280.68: 15.8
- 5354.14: 15.9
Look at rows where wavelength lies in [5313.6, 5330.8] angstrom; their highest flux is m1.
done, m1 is 16.2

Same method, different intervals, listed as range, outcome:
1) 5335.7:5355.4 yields 15.9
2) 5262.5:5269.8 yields 14.1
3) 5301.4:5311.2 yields 16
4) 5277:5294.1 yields 16.6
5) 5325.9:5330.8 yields 13.8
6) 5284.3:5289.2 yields 15.7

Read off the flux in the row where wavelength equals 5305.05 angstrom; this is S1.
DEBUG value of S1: 14.5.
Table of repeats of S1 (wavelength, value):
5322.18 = 15.2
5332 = 14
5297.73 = 14.1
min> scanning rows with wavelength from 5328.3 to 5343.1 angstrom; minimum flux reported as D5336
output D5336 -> 13.8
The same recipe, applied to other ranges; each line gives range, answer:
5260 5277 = 12.7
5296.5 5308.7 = 14.1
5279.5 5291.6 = 15.1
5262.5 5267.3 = 13.3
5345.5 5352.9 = 14.7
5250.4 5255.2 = 13.7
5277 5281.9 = 14.9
